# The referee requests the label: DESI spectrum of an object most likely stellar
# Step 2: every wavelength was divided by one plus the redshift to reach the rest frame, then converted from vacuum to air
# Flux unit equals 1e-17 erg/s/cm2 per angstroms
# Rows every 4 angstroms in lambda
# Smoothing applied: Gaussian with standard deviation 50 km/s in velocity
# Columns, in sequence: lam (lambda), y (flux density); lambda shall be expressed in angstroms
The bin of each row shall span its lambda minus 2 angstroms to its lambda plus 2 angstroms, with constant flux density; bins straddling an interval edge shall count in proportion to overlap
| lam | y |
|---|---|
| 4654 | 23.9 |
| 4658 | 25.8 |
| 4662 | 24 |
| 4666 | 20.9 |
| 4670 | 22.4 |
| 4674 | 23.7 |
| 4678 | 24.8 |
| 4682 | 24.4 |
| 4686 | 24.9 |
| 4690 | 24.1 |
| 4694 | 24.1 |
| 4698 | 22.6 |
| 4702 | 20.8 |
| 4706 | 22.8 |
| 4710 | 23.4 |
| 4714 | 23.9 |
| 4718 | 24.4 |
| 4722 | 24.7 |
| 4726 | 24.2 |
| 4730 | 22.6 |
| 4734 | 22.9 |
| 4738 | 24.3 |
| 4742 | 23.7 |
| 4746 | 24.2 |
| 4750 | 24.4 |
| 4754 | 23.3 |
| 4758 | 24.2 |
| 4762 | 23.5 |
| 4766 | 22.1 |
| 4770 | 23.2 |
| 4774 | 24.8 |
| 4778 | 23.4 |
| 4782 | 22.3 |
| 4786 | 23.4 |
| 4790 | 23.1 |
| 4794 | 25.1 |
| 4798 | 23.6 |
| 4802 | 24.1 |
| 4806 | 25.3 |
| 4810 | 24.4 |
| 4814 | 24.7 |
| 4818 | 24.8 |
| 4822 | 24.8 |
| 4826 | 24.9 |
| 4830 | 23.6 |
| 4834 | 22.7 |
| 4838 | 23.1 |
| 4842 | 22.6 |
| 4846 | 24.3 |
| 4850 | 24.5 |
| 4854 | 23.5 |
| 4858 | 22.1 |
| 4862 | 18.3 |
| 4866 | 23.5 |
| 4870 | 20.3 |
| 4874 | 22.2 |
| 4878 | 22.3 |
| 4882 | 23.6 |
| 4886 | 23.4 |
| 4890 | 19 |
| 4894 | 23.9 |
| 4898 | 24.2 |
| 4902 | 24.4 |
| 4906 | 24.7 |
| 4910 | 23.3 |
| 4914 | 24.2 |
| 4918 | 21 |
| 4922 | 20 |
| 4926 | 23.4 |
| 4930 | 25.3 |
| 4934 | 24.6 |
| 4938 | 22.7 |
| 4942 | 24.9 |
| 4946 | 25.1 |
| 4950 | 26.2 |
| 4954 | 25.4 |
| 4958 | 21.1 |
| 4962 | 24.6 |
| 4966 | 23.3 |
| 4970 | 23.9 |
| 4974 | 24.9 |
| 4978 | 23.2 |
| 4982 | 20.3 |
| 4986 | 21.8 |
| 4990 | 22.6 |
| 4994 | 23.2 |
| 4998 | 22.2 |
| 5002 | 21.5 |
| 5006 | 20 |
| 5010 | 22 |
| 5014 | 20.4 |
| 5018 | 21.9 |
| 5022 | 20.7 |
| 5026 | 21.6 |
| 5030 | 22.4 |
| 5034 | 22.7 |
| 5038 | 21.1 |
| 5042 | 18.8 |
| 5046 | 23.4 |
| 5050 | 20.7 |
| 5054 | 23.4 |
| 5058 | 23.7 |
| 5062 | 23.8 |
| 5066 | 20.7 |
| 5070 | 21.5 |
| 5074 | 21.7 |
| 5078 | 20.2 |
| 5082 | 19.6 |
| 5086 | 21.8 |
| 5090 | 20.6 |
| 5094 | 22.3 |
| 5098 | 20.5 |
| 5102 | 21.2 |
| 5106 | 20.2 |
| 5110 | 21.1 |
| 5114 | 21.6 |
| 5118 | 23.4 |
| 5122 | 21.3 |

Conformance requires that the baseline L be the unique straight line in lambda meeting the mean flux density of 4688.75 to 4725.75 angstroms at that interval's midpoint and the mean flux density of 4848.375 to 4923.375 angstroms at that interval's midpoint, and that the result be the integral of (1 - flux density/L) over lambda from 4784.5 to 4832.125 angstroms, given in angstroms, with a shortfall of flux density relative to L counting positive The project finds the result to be -2.9 angstroms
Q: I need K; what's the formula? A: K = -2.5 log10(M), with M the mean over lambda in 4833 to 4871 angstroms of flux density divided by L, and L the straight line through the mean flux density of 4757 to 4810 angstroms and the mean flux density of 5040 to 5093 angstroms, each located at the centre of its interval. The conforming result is 0.03 mag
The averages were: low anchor 23.7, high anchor 21.5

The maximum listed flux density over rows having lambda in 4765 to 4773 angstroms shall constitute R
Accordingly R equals 23.2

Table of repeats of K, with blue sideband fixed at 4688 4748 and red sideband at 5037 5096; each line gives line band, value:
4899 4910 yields -0.08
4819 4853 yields -0.05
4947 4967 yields -0.10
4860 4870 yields 0.10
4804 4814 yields -0.08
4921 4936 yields -0.06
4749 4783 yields -0.01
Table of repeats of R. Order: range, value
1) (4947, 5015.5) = 26.2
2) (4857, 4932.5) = 25.3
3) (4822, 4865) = 24.9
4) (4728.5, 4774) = 24.8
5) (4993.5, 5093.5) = 23.8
